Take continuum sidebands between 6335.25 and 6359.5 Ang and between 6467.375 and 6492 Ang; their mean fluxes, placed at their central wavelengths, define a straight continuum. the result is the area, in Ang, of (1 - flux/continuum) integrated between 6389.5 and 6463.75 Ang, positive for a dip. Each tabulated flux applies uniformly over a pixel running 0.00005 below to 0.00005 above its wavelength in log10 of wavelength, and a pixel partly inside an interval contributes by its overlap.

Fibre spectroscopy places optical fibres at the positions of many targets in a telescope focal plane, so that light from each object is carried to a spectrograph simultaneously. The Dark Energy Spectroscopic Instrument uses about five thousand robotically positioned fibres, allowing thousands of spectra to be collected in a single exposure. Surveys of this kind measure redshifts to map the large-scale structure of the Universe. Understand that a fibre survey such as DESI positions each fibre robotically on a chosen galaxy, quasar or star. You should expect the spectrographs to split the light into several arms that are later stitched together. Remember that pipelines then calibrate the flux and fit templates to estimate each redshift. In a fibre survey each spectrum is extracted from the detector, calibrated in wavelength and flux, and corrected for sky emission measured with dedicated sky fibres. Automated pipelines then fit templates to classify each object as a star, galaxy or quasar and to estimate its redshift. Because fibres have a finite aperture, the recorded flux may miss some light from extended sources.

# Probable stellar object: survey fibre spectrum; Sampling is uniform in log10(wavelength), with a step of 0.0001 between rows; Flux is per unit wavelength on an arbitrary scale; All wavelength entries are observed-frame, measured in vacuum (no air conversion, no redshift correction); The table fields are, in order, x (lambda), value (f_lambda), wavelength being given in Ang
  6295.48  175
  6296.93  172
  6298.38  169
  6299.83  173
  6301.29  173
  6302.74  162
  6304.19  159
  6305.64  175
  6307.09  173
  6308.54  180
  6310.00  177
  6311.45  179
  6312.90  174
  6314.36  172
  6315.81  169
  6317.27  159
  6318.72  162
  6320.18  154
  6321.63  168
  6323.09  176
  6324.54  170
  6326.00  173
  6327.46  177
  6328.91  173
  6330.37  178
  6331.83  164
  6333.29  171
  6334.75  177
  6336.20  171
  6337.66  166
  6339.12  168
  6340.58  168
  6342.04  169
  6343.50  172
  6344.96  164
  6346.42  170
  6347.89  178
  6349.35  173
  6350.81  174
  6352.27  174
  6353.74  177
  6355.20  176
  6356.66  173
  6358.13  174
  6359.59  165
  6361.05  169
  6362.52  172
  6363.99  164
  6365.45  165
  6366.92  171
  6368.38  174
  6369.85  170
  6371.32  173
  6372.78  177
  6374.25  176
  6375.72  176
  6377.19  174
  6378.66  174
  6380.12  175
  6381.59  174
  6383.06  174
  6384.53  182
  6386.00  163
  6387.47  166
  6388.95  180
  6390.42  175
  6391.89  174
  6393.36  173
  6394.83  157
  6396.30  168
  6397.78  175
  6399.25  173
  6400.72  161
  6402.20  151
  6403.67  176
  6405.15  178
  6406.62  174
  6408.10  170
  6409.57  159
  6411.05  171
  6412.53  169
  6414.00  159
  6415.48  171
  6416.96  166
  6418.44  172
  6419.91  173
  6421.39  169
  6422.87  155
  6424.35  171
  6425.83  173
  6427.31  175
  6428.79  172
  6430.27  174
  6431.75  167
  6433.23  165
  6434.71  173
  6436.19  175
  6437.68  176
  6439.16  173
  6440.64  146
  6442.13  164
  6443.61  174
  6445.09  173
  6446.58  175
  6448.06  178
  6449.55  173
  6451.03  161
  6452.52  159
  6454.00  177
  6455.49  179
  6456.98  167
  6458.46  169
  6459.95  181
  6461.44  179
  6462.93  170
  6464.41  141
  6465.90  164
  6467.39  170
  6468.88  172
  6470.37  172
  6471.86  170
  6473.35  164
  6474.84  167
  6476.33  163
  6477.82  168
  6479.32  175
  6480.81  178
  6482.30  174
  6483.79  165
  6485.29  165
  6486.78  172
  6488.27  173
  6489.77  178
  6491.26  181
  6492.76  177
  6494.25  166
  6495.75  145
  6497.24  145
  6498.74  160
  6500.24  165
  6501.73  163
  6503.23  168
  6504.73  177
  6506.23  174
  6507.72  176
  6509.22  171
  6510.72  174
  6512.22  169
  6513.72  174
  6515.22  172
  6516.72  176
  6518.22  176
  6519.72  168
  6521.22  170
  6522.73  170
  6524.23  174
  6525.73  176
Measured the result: 0.7 Ang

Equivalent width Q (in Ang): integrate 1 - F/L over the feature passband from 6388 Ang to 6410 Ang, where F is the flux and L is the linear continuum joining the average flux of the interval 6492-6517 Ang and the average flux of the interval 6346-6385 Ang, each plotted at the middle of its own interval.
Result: 0.3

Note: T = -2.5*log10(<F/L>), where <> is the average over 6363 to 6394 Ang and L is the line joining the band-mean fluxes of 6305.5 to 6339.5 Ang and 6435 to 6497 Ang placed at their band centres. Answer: -0.02 mag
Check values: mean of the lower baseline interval 171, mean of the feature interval 173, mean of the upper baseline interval 169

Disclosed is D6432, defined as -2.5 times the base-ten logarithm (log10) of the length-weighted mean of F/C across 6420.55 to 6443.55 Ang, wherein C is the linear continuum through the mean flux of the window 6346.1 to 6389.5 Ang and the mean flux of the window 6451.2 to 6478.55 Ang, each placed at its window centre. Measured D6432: 0.01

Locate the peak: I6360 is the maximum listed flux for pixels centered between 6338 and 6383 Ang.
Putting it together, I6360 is 178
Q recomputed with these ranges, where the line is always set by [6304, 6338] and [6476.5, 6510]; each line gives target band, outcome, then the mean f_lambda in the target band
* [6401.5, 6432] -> 0.2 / 169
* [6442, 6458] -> -0.2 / 171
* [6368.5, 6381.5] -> -0.3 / 174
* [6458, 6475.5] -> 0.1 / 168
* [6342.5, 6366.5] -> -0.1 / 171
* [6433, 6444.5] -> 0.1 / 168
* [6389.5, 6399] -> 0.0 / 171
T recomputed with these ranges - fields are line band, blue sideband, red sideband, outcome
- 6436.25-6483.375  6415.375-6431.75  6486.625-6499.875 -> -0.01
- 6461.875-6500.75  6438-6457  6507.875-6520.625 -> 0.03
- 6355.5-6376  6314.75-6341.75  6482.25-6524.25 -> -0.01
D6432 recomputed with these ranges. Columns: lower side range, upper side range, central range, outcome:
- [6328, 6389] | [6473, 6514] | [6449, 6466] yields 0.01 mag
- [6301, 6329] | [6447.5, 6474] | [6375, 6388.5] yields -0.02 mag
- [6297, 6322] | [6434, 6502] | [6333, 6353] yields -0.01 mag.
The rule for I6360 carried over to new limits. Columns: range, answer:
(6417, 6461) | 181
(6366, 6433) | 182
